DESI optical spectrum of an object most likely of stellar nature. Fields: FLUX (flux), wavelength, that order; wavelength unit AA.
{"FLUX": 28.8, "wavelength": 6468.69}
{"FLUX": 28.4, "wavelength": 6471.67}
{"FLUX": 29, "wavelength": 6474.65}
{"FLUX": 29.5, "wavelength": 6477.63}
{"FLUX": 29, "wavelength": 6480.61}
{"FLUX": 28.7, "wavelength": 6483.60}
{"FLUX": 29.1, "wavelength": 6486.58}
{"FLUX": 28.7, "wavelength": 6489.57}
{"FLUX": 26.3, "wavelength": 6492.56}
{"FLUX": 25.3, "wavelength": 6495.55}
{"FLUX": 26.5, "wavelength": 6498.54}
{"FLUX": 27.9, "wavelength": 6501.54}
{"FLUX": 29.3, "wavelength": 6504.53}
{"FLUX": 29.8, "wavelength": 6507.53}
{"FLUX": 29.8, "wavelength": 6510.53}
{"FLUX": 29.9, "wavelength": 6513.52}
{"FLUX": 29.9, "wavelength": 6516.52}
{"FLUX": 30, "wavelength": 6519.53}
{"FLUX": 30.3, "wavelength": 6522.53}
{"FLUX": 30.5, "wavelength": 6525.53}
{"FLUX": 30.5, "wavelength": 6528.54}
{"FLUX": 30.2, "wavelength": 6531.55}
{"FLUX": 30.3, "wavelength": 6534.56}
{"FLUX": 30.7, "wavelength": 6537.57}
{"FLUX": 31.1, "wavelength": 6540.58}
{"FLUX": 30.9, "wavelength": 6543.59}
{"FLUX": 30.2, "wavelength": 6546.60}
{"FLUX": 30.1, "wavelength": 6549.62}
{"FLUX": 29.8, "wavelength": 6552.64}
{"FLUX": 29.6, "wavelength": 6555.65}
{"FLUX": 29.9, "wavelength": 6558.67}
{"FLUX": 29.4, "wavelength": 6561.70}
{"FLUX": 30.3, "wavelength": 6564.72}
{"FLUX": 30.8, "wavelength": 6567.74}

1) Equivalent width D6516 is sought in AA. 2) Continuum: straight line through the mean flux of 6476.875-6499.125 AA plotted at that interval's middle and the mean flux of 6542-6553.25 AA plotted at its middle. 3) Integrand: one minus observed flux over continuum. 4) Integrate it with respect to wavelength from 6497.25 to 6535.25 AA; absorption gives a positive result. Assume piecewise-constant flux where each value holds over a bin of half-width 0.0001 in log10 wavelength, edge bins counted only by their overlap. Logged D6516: -0.8 AA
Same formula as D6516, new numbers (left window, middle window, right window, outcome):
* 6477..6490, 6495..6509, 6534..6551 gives 0.7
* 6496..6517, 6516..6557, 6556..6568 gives -1.2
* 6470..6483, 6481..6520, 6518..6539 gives 1.4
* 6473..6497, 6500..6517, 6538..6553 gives -0.2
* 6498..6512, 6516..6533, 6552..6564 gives -0.7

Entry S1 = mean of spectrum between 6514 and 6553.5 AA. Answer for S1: 30.3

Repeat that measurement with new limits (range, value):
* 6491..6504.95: 26.9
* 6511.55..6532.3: 30.2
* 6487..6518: 28.4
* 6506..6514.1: 29.8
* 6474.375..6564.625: 29.4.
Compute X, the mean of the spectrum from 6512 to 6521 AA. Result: 29.9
